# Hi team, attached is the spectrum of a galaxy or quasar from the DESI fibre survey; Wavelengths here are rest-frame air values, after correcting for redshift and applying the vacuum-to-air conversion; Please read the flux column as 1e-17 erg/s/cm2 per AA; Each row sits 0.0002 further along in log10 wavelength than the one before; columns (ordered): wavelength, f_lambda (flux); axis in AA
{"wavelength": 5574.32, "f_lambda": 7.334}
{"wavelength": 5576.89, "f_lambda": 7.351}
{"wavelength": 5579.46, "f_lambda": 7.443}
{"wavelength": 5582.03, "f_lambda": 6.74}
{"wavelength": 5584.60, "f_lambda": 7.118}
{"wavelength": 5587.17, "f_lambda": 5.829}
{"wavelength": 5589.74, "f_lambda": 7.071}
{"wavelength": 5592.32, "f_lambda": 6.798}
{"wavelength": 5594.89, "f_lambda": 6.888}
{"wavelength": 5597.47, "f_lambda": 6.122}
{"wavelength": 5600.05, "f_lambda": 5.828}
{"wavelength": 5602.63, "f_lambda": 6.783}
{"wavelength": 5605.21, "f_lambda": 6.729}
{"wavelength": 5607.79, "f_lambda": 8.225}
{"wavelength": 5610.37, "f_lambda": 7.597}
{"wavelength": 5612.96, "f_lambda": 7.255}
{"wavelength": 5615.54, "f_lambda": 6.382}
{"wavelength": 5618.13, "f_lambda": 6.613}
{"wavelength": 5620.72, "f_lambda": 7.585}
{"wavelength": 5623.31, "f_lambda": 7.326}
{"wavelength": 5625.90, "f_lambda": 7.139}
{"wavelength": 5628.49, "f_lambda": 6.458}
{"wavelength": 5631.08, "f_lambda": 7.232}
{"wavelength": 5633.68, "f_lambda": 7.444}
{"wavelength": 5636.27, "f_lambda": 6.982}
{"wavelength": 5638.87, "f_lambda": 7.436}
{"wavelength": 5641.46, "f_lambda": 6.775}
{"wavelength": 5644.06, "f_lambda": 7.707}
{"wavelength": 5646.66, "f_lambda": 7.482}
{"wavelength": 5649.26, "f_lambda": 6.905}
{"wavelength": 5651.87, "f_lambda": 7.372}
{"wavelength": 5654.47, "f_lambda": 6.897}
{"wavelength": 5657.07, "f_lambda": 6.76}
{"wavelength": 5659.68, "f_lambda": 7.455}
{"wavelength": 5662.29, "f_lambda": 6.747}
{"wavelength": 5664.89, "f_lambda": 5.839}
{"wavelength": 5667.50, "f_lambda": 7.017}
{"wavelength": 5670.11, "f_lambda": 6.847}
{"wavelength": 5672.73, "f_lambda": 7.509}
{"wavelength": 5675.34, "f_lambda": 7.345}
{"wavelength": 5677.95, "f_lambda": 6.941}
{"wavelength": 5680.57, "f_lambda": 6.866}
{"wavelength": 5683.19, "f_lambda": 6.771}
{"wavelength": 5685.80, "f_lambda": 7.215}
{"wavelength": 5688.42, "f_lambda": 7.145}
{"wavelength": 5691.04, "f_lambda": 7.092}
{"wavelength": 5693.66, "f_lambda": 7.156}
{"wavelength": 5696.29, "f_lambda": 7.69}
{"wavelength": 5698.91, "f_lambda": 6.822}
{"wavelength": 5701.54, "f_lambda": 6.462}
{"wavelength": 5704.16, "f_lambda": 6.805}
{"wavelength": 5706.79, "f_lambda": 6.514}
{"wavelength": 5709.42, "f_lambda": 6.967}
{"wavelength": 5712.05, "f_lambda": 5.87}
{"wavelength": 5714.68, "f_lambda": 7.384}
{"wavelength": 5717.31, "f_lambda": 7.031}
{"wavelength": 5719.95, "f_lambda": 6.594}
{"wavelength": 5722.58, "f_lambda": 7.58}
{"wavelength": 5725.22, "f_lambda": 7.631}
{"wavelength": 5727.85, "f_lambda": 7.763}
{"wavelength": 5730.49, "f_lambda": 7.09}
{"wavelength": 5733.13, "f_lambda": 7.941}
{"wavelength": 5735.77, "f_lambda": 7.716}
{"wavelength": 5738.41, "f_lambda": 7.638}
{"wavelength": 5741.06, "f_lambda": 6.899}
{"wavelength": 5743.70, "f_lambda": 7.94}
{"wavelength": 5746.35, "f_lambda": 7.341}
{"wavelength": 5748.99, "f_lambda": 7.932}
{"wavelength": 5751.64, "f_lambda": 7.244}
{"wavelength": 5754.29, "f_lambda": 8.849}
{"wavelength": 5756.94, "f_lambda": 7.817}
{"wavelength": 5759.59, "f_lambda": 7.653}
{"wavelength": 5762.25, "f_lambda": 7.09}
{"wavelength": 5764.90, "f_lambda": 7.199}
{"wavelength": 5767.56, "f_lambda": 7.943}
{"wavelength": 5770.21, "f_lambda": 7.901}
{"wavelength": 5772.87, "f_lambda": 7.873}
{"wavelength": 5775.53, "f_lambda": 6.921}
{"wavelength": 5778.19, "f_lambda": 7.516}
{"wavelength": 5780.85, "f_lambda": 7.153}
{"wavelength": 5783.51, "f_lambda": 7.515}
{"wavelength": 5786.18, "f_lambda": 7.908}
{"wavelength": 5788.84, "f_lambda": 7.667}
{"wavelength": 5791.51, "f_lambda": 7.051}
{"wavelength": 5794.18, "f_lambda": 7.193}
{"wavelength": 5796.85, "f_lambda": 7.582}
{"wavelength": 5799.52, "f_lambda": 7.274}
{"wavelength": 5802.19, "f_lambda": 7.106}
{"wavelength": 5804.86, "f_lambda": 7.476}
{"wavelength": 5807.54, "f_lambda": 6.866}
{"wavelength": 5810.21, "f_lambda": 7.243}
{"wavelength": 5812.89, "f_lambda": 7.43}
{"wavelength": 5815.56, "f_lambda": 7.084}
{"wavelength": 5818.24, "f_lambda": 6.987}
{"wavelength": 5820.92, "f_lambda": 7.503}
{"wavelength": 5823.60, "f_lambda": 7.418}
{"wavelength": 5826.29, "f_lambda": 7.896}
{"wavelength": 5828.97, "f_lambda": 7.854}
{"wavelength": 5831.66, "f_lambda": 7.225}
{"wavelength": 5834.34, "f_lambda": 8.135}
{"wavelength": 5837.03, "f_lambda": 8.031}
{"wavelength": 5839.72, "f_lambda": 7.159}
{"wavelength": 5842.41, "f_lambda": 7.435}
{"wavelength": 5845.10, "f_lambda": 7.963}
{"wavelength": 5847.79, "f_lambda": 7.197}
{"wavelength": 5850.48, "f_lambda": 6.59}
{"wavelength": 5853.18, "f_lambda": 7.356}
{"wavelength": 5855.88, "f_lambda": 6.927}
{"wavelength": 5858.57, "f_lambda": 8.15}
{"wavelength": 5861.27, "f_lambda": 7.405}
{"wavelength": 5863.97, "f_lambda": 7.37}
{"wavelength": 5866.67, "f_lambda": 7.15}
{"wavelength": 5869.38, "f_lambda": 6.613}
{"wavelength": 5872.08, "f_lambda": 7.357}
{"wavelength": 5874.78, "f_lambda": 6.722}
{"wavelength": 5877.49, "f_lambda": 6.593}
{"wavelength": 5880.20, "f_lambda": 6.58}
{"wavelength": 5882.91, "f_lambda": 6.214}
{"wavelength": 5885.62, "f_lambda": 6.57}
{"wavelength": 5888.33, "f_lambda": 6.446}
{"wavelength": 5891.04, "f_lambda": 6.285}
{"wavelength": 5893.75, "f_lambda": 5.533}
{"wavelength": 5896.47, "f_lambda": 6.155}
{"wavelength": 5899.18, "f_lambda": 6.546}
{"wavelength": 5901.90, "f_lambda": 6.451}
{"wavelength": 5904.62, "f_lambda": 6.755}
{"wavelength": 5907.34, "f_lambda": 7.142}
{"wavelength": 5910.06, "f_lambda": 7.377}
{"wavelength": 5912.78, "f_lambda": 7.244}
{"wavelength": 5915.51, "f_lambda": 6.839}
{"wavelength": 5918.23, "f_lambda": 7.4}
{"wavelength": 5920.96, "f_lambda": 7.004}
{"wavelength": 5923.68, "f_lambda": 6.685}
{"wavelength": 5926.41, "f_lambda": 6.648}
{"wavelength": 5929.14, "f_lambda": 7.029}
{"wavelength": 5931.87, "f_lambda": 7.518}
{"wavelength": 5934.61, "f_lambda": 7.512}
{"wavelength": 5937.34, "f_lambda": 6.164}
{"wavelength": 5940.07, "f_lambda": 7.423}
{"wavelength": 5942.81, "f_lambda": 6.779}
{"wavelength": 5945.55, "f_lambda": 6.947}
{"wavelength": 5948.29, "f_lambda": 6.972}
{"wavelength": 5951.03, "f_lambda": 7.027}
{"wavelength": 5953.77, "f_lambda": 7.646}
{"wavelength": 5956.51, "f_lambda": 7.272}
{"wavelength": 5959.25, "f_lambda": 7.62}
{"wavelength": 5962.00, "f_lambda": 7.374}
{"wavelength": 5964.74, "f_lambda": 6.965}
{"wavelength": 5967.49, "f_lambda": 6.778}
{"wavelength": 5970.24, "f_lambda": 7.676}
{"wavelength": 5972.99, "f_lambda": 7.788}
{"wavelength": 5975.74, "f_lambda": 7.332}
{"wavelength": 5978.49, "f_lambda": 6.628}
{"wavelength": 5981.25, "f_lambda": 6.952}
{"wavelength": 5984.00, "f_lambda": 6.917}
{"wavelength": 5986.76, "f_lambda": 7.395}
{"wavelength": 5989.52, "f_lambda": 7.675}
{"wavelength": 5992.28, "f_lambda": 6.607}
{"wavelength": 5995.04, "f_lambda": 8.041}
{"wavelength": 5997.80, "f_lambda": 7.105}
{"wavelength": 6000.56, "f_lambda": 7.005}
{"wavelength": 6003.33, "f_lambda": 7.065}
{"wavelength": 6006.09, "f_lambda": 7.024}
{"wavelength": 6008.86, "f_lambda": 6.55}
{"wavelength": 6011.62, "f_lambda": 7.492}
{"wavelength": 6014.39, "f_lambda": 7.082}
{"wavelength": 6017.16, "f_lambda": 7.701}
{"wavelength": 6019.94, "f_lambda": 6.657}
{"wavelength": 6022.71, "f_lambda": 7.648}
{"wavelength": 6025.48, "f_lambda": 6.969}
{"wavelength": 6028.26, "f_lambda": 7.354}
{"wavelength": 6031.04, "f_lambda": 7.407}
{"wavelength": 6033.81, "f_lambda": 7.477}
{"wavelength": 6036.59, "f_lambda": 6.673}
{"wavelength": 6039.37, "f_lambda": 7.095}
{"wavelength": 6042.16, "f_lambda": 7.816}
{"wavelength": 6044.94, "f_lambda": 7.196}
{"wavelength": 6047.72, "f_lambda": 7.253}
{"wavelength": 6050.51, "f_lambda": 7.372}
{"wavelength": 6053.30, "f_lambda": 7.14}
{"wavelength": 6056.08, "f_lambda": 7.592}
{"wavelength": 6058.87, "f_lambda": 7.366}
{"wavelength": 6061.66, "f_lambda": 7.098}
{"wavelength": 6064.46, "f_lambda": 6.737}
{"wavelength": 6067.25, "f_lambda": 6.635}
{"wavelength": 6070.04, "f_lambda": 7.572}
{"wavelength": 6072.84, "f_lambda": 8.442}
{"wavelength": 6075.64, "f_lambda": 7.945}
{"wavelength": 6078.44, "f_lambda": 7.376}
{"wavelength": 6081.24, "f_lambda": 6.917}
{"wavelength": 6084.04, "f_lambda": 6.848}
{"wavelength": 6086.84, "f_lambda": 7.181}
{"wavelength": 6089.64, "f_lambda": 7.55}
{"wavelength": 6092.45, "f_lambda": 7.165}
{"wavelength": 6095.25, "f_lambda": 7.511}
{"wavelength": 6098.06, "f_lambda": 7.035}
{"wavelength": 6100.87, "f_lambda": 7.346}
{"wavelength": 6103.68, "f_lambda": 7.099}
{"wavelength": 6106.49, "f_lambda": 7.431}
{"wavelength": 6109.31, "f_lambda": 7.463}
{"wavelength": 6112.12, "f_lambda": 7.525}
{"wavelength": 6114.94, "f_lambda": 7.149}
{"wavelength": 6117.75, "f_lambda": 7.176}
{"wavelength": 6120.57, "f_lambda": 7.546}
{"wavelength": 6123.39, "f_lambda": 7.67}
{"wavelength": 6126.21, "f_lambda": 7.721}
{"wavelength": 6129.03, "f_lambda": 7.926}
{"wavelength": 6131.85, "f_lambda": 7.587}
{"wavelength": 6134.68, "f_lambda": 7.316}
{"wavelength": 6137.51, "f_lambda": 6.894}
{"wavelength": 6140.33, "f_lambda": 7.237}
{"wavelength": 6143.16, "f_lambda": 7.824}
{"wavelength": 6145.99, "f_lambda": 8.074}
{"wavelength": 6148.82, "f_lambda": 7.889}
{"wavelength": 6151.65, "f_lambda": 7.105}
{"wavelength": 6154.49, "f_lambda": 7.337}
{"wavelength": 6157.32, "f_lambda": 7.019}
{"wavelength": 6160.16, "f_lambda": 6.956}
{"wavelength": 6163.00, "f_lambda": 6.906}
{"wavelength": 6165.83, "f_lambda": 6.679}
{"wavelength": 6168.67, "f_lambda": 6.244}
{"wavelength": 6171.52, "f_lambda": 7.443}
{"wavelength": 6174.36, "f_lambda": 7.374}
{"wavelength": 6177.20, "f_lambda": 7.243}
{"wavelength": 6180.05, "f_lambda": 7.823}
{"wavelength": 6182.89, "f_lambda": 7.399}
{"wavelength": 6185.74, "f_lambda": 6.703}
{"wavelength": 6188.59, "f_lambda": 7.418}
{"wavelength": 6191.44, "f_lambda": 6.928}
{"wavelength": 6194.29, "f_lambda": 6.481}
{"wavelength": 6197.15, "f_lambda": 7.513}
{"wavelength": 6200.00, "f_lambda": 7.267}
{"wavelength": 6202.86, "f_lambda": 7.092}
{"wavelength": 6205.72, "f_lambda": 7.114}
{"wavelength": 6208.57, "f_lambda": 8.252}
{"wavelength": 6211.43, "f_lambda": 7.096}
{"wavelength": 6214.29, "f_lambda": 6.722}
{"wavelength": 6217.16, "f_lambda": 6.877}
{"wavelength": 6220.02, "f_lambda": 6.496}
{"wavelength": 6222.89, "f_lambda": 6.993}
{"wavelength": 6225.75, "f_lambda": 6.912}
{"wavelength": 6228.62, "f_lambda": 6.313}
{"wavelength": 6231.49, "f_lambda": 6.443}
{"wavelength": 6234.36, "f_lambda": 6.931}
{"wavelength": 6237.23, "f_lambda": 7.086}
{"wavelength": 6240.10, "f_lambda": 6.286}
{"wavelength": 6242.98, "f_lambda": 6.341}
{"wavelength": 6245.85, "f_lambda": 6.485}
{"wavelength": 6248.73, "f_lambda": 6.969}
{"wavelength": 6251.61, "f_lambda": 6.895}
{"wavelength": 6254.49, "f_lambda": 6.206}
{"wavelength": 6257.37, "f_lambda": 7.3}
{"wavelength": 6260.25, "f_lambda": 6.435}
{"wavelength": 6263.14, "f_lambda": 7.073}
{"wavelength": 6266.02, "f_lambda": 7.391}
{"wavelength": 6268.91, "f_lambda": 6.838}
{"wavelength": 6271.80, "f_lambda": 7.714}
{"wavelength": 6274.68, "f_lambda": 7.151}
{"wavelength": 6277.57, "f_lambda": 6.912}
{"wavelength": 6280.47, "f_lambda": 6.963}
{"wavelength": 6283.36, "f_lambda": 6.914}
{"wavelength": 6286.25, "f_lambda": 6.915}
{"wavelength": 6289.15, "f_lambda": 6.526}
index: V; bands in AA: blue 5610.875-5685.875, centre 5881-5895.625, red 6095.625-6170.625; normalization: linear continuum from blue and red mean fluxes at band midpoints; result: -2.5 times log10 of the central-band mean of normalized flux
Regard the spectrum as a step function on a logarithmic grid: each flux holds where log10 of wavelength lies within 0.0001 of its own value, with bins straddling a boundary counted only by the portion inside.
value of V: 0.16 mag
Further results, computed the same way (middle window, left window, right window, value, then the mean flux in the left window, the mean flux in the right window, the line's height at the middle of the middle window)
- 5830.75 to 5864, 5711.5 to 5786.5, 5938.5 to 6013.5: -0.02 mag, 7.49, 7.18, 7.36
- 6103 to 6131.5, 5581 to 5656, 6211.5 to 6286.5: -0.09 mag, 6.99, 6.83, 6.87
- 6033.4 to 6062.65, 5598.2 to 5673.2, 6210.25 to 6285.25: -0.06 mag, 7.03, 6.84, 6.9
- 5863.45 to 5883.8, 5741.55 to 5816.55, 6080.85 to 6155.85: 0.10 mag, 7.49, 7.4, 7.46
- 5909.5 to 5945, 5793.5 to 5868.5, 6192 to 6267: 0.03 mag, 7.39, 6.88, 7.27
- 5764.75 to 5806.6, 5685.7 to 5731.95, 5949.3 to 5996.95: -0.05 mag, 7.04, 7.27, 7.11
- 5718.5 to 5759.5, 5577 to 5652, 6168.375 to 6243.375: -0.09 mag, 7.01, 7.01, 7.01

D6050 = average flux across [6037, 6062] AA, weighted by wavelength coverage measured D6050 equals 7.31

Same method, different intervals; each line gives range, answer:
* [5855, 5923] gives 6.83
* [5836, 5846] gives 7.62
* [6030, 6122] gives 7.31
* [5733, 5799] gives 7.57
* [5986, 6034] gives 7.23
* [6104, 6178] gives 7.33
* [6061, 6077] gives 7.42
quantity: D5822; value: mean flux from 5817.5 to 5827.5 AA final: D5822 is 7.47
